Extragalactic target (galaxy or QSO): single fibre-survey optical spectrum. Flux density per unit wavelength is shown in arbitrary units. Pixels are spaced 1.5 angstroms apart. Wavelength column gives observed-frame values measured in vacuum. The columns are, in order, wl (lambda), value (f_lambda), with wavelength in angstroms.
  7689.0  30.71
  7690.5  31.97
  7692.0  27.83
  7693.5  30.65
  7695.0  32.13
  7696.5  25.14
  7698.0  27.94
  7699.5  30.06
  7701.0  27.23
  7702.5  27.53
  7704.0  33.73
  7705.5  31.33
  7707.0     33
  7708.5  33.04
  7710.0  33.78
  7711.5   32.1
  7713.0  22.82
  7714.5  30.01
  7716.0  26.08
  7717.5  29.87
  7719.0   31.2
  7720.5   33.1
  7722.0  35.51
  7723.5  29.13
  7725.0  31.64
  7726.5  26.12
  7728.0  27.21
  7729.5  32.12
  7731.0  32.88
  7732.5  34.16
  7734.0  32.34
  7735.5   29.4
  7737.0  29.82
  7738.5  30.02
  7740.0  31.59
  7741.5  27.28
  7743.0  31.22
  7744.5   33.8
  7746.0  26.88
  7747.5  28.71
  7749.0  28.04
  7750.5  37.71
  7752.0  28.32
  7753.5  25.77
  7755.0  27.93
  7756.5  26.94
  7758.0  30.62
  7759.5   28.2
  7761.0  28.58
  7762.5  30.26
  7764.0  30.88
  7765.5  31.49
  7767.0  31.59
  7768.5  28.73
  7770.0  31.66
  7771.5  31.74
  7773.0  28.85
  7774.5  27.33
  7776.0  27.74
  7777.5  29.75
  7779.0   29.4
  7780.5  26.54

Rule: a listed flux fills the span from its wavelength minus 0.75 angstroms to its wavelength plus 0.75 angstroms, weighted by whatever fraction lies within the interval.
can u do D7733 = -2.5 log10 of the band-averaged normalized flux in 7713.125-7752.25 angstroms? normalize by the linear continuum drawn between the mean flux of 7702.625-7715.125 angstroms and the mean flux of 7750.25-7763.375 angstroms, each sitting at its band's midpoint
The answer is -0.01 mag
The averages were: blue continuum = 31.1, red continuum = 29.1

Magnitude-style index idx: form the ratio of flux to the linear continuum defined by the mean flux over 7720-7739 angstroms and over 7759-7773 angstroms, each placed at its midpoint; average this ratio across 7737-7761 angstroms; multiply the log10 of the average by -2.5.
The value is 0.041 mag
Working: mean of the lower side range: 31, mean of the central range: 29.5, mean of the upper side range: 30.3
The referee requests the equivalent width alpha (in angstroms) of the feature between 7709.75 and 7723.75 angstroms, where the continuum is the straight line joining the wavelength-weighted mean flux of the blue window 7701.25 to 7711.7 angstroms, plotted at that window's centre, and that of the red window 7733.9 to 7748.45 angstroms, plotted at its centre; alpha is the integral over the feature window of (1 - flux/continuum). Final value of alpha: 0.45 angstroms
